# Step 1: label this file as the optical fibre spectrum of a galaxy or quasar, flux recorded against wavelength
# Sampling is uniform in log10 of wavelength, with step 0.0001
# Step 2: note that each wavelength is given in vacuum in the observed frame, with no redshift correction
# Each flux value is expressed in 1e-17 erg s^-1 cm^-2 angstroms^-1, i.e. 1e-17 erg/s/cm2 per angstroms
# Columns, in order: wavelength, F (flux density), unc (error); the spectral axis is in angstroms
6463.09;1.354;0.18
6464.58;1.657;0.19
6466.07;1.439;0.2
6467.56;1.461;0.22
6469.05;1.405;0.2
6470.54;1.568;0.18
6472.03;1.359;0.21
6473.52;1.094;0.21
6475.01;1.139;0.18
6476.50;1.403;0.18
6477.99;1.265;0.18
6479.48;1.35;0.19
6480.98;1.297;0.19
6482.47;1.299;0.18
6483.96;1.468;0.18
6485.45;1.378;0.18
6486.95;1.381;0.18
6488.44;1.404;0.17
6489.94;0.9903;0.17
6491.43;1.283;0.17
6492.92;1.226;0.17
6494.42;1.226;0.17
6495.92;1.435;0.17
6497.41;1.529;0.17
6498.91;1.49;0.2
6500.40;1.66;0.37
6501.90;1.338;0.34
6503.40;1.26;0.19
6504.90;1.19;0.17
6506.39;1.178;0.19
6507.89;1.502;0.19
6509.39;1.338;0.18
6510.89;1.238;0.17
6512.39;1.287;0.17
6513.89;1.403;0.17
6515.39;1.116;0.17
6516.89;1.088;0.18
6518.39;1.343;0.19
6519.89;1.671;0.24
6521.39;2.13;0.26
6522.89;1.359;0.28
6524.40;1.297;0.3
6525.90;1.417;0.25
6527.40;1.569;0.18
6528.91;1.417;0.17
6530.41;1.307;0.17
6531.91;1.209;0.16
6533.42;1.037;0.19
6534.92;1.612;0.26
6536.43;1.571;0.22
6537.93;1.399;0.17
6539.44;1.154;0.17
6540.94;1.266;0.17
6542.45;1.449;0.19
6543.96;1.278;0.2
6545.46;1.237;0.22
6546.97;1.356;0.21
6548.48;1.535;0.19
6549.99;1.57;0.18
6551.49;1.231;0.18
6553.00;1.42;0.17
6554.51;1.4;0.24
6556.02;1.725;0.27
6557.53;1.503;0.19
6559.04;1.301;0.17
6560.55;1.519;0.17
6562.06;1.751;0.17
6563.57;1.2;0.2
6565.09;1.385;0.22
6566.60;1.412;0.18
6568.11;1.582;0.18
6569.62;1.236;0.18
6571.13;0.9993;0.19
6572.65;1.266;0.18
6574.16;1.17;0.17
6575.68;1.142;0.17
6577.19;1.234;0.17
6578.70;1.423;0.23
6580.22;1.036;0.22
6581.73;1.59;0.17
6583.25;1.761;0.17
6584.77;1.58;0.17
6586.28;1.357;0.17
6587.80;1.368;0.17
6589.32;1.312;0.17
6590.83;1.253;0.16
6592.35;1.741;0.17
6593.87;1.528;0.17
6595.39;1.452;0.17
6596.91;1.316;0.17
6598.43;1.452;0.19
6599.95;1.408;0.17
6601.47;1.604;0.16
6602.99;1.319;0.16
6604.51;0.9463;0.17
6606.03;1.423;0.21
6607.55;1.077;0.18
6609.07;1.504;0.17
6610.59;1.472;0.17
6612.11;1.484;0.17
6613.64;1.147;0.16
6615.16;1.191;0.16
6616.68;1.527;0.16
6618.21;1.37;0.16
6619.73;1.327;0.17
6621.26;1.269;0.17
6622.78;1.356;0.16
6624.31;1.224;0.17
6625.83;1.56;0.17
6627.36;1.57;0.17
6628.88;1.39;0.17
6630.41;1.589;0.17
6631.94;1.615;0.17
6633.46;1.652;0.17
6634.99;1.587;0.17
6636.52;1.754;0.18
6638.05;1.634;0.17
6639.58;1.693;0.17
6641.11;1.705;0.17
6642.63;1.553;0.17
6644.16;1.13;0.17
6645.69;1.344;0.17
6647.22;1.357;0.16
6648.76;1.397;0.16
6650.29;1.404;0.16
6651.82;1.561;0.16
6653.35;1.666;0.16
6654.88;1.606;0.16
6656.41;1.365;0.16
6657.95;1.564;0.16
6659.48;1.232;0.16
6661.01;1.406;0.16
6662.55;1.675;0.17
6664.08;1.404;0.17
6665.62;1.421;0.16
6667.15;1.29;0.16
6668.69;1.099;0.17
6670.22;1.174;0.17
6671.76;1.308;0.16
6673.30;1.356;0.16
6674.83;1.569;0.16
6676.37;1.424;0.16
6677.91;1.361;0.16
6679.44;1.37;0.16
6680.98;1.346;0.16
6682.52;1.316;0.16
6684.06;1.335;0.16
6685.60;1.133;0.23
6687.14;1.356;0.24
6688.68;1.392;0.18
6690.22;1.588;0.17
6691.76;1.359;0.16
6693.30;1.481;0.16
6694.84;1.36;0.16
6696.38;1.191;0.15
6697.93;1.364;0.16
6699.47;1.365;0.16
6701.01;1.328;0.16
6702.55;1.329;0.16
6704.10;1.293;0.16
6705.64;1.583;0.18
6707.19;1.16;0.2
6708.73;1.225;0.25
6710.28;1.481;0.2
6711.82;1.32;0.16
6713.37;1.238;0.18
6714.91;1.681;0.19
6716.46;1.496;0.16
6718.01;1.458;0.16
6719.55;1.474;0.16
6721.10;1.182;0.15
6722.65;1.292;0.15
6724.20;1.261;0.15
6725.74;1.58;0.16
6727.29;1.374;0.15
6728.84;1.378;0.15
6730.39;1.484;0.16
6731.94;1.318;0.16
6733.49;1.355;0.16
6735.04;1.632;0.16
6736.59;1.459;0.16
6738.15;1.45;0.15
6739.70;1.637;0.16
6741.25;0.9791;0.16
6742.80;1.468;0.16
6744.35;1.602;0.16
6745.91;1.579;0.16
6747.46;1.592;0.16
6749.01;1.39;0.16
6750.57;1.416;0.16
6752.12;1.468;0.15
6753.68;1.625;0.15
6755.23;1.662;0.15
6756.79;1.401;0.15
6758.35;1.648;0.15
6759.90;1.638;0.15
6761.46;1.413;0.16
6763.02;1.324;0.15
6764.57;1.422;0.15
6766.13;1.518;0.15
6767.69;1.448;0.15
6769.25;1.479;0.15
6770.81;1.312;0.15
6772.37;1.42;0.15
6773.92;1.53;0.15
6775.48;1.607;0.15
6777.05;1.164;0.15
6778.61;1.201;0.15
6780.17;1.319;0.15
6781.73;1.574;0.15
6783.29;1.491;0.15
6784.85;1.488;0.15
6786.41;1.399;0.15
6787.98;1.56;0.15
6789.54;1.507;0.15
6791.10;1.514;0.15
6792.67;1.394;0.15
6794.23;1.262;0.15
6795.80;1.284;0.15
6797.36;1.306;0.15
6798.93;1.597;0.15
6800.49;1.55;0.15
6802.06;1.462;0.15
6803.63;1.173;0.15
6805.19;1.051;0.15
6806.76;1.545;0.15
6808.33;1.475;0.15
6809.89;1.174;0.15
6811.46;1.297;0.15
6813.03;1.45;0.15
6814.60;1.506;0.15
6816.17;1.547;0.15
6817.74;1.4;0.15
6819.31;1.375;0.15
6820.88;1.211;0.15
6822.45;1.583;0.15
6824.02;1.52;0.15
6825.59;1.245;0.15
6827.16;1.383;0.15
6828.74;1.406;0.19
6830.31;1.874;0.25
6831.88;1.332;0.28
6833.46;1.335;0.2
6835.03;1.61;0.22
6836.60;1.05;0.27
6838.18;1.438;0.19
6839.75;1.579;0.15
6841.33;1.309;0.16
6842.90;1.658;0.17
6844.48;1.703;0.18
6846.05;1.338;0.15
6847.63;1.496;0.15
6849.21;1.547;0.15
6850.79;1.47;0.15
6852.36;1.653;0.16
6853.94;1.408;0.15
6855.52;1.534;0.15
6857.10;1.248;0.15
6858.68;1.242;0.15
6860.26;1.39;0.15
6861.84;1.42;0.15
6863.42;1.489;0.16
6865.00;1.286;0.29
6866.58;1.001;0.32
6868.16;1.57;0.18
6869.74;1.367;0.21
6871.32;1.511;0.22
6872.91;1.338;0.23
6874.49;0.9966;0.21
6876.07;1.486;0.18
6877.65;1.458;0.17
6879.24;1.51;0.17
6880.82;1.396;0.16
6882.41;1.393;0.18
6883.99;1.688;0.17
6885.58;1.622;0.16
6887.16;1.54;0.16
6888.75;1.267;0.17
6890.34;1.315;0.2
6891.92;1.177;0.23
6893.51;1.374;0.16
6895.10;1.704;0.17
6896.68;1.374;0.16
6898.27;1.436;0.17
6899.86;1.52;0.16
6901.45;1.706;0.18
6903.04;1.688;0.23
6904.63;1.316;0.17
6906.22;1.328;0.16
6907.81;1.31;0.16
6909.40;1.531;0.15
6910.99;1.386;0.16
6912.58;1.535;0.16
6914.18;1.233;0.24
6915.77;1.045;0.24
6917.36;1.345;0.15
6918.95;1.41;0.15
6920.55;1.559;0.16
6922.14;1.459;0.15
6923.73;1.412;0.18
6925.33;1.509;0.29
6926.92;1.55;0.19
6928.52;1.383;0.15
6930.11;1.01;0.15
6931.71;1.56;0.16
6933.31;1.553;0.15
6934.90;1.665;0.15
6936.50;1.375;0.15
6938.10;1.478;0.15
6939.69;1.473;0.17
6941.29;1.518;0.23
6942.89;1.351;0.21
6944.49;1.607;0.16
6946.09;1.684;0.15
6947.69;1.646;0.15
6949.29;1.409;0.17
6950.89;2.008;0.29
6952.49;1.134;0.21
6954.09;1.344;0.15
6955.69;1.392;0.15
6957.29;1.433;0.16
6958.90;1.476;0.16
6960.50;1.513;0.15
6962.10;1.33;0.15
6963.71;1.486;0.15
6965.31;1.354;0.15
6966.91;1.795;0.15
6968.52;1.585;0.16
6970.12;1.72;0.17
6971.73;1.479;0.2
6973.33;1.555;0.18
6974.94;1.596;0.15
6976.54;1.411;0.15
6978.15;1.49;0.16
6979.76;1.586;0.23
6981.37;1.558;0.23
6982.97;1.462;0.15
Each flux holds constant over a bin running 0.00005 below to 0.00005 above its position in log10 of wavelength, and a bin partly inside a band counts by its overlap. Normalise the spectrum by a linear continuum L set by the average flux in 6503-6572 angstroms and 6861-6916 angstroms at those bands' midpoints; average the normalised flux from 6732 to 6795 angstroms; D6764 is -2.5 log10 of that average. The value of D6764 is -0.04 mag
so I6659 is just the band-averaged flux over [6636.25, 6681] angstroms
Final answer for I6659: 1.44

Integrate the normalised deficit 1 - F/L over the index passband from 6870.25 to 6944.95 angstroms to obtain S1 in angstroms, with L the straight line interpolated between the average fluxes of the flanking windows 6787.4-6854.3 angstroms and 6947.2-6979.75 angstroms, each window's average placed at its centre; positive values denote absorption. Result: 2.3 angstroms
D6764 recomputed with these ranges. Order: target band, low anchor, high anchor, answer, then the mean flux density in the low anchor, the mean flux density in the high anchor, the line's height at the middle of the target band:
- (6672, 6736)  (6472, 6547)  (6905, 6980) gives 0.02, 1.35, 1.47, 1.4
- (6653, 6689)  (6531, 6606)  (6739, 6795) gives 0.03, 1.38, 1.46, 1.42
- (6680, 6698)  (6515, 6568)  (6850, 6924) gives 0.05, 1.41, 1.41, 1.41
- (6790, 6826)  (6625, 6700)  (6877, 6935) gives 0.04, 1.44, 1.44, 1.44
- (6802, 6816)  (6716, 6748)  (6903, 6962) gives 0.07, 1.43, 1.45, 1.44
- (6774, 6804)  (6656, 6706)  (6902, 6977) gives -0.01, 1.37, 1.47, 1.41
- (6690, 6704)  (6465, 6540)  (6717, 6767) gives 0.06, 1.36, 1.45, 1.44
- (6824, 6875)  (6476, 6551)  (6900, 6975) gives 0.02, 1.36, 1.47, 1.45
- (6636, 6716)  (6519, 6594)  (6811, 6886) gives 0.01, 1.4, 1.43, 1.41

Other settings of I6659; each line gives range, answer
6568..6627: 1.36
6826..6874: 1.43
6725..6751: 1.45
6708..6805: 1.43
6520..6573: 1.41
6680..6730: 1.37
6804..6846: 1.42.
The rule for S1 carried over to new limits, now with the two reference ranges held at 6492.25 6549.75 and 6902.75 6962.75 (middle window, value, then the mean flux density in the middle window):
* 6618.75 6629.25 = 0.0 angstroms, 1.39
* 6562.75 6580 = 1.4 angstroms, 1.27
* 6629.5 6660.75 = -2.8 angstroms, 1.52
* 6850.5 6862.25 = 0.1 angstroms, 1.42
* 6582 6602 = -1.3 angstroms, 1.47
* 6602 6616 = 1.0 angstroms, 1.29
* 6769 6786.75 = 0.0 angstroms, 1.41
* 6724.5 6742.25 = -0.1 angstroms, 1.42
